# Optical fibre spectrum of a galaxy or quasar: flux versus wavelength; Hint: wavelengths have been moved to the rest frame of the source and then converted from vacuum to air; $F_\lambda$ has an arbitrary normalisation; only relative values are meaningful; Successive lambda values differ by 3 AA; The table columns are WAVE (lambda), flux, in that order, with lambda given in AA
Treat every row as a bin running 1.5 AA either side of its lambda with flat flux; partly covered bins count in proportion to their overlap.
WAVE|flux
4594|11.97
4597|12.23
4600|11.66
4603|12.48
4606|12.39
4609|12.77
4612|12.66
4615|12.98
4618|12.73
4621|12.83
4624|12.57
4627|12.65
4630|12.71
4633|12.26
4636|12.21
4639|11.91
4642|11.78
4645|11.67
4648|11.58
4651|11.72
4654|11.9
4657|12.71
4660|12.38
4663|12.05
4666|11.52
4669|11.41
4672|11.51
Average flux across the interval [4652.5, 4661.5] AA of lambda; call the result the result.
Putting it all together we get 12.3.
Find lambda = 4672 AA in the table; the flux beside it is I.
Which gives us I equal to 11.51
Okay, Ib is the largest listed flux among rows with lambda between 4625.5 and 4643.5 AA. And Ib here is 12.71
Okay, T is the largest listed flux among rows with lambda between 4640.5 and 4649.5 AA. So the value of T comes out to 11.78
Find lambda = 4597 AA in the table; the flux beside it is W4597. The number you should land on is 12.23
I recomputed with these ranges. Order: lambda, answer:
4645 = 11.67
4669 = 11.41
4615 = 12.98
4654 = 11.9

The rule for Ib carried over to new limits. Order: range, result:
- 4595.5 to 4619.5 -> 12.98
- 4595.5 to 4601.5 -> 12.23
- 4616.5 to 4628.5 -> 12.83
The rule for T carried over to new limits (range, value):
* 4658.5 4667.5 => 12.38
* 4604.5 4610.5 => 12.77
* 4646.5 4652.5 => 11.72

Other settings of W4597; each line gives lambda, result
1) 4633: 12.26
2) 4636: 12.21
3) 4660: 12.38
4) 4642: 11.78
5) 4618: 12.73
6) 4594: 11.97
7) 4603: 12.48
